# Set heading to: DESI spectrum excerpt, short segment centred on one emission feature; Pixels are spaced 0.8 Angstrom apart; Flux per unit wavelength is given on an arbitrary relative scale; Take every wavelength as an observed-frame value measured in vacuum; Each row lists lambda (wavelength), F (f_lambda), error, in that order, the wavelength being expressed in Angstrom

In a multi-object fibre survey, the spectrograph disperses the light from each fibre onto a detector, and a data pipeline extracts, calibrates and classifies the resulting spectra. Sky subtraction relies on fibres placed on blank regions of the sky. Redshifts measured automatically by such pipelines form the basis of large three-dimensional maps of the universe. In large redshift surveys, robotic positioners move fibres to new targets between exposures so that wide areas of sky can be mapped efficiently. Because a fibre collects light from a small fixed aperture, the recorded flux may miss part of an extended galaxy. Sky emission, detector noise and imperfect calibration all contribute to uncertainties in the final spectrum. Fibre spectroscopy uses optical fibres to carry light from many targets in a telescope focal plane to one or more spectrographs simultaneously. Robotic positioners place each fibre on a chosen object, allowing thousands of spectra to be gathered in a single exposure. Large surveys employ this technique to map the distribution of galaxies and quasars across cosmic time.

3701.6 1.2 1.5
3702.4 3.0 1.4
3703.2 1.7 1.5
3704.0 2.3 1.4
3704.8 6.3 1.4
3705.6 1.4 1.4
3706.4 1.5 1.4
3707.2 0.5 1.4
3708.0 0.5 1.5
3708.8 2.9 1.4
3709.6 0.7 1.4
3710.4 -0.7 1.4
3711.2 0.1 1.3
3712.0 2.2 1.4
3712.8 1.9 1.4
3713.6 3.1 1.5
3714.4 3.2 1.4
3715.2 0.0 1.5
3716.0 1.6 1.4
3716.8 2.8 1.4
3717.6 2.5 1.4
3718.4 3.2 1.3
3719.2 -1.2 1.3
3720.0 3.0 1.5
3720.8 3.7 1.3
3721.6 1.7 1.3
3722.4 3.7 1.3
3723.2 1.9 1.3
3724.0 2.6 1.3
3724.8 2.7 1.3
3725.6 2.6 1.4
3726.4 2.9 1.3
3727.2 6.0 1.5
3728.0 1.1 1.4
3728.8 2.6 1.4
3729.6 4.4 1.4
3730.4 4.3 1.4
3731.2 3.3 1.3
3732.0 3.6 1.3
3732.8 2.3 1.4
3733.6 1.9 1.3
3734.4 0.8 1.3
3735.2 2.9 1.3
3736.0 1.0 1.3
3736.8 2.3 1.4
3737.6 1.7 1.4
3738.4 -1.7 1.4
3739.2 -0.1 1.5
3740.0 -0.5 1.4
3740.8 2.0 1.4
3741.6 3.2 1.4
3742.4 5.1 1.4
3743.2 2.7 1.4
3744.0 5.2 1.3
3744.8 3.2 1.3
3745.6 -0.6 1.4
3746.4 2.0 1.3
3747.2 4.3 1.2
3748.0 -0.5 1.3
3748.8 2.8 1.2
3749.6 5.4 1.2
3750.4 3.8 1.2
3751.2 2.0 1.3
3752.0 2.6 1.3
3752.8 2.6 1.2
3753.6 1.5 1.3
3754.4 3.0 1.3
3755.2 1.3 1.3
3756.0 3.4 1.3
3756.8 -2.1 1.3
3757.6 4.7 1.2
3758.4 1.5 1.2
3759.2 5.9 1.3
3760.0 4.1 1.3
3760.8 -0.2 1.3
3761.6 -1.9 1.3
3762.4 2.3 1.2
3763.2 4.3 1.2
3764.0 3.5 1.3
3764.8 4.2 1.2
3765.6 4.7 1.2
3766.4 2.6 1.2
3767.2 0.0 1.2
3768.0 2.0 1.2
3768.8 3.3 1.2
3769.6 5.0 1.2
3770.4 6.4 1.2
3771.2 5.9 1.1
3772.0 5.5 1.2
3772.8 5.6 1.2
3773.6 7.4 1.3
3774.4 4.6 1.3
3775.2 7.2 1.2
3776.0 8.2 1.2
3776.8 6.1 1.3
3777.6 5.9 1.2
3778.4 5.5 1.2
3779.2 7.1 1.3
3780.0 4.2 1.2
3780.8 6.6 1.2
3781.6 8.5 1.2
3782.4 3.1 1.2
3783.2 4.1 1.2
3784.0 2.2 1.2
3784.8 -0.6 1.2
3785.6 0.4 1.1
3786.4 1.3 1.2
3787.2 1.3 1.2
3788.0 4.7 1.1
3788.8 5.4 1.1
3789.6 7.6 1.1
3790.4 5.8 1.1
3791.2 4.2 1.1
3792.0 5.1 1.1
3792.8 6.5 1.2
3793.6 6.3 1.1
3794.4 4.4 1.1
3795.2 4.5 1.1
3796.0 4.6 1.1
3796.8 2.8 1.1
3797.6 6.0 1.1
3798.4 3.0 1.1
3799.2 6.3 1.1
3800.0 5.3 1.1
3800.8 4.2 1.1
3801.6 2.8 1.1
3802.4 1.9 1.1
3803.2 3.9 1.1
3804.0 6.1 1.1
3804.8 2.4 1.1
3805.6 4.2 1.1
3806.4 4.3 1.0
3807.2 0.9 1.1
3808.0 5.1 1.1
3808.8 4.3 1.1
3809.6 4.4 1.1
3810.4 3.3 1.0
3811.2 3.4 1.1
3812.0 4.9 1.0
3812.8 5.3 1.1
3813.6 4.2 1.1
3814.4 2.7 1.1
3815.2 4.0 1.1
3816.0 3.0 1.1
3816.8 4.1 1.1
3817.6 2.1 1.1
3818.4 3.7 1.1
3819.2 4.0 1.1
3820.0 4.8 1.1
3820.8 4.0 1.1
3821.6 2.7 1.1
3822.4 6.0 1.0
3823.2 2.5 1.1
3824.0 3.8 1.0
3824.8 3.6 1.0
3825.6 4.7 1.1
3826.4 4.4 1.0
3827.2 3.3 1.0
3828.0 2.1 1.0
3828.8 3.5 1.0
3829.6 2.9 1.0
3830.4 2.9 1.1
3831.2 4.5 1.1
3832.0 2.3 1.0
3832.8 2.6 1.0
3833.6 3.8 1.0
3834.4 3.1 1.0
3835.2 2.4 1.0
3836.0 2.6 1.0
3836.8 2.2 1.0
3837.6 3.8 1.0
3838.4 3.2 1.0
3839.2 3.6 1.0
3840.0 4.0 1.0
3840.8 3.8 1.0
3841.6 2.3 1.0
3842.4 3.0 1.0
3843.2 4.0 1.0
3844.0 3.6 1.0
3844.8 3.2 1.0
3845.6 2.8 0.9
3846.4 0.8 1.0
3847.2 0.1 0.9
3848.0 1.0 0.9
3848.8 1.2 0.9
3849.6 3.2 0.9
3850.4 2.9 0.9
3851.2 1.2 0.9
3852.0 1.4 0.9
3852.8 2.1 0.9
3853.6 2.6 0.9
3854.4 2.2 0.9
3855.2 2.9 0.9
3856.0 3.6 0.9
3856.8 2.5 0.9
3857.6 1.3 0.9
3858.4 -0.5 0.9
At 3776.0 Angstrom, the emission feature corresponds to Ly-alpha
